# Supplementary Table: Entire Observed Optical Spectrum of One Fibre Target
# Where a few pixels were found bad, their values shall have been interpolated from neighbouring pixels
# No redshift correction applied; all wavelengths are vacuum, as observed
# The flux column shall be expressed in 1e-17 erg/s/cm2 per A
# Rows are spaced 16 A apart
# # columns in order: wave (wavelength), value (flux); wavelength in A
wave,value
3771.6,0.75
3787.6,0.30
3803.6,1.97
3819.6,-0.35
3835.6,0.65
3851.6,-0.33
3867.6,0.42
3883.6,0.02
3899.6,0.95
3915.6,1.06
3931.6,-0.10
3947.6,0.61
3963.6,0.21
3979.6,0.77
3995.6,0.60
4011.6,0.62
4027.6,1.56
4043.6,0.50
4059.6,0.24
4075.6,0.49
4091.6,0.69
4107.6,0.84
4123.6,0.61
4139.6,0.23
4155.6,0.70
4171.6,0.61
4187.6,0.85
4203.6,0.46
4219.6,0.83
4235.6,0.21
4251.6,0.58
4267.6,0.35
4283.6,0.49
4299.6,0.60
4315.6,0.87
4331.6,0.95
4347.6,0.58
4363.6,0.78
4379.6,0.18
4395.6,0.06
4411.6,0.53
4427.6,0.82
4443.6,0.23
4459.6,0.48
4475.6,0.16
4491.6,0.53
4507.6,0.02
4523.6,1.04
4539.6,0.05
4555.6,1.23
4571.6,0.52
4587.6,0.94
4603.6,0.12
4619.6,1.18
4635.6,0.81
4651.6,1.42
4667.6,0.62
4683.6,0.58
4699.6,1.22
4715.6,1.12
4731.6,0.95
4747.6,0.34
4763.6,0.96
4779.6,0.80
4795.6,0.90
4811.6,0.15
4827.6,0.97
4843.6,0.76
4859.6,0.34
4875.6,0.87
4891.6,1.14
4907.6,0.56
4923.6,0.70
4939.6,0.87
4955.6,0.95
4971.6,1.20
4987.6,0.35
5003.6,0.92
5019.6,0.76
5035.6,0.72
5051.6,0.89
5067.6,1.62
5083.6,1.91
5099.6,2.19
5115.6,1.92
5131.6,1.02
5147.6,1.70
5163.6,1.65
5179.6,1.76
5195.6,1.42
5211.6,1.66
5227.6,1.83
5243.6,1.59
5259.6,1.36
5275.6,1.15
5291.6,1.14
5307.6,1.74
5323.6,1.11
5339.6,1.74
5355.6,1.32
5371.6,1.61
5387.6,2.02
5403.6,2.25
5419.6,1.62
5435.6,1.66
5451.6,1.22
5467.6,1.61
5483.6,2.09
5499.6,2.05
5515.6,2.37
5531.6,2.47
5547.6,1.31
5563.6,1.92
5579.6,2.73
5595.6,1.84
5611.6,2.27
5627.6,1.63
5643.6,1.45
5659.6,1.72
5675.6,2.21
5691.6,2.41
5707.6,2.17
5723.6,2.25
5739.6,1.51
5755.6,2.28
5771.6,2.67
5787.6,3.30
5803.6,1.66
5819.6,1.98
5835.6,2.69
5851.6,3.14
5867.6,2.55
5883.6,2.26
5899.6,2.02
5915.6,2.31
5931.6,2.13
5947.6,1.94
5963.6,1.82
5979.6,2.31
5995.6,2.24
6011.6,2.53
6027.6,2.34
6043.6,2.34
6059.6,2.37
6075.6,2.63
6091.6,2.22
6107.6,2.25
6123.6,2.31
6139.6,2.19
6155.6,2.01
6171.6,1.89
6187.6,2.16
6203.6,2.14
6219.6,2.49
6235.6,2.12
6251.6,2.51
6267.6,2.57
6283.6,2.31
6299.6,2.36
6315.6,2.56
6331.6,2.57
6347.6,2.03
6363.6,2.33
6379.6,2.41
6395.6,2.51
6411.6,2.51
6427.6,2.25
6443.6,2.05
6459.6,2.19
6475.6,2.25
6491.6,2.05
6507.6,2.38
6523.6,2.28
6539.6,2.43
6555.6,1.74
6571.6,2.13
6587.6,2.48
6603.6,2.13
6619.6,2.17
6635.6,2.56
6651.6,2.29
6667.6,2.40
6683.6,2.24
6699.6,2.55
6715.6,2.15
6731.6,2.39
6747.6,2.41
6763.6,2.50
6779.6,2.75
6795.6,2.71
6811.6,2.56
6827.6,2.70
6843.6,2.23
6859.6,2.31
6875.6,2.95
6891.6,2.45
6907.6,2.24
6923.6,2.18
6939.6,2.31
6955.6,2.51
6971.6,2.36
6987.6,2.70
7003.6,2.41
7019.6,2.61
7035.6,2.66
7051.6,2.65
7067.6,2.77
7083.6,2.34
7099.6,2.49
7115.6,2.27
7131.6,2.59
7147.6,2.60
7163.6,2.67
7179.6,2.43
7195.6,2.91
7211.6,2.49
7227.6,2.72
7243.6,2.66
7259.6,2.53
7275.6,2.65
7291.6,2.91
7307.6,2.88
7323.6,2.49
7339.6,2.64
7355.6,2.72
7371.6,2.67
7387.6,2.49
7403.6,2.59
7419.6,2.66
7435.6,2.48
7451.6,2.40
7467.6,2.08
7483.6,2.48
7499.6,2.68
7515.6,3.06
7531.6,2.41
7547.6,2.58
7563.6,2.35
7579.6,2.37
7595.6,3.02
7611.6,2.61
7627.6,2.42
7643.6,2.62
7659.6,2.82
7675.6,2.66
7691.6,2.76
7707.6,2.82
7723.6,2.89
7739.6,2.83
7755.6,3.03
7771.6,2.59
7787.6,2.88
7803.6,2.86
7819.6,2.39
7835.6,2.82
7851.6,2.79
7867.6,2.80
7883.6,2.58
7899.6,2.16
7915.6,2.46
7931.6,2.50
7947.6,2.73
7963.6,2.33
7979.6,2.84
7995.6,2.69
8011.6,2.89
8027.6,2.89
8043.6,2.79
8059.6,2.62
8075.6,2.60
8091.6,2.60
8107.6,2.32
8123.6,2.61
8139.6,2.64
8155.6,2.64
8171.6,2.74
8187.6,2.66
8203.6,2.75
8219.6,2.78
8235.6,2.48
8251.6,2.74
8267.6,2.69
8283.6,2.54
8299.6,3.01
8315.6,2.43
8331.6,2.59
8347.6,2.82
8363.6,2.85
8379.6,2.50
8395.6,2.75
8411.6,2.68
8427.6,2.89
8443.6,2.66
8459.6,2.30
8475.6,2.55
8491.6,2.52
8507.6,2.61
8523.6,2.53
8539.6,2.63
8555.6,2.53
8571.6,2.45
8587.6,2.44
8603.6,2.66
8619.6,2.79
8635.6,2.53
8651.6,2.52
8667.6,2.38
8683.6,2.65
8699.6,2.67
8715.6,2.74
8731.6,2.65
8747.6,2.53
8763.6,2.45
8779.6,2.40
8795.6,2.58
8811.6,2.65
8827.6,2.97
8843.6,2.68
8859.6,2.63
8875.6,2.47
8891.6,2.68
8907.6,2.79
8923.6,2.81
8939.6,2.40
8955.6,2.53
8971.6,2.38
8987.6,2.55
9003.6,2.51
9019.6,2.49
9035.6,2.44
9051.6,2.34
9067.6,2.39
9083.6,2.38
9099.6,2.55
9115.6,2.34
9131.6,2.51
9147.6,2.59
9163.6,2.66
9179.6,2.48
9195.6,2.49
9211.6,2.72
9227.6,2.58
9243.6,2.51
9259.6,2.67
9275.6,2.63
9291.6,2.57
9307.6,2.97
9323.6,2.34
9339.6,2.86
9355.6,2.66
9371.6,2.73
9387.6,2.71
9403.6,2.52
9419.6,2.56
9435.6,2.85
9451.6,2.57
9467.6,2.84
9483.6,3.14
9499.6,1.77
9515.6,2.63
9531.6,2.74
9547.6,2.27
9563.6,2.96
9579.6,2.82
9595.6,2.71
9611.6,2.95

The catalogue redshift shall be 0.27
